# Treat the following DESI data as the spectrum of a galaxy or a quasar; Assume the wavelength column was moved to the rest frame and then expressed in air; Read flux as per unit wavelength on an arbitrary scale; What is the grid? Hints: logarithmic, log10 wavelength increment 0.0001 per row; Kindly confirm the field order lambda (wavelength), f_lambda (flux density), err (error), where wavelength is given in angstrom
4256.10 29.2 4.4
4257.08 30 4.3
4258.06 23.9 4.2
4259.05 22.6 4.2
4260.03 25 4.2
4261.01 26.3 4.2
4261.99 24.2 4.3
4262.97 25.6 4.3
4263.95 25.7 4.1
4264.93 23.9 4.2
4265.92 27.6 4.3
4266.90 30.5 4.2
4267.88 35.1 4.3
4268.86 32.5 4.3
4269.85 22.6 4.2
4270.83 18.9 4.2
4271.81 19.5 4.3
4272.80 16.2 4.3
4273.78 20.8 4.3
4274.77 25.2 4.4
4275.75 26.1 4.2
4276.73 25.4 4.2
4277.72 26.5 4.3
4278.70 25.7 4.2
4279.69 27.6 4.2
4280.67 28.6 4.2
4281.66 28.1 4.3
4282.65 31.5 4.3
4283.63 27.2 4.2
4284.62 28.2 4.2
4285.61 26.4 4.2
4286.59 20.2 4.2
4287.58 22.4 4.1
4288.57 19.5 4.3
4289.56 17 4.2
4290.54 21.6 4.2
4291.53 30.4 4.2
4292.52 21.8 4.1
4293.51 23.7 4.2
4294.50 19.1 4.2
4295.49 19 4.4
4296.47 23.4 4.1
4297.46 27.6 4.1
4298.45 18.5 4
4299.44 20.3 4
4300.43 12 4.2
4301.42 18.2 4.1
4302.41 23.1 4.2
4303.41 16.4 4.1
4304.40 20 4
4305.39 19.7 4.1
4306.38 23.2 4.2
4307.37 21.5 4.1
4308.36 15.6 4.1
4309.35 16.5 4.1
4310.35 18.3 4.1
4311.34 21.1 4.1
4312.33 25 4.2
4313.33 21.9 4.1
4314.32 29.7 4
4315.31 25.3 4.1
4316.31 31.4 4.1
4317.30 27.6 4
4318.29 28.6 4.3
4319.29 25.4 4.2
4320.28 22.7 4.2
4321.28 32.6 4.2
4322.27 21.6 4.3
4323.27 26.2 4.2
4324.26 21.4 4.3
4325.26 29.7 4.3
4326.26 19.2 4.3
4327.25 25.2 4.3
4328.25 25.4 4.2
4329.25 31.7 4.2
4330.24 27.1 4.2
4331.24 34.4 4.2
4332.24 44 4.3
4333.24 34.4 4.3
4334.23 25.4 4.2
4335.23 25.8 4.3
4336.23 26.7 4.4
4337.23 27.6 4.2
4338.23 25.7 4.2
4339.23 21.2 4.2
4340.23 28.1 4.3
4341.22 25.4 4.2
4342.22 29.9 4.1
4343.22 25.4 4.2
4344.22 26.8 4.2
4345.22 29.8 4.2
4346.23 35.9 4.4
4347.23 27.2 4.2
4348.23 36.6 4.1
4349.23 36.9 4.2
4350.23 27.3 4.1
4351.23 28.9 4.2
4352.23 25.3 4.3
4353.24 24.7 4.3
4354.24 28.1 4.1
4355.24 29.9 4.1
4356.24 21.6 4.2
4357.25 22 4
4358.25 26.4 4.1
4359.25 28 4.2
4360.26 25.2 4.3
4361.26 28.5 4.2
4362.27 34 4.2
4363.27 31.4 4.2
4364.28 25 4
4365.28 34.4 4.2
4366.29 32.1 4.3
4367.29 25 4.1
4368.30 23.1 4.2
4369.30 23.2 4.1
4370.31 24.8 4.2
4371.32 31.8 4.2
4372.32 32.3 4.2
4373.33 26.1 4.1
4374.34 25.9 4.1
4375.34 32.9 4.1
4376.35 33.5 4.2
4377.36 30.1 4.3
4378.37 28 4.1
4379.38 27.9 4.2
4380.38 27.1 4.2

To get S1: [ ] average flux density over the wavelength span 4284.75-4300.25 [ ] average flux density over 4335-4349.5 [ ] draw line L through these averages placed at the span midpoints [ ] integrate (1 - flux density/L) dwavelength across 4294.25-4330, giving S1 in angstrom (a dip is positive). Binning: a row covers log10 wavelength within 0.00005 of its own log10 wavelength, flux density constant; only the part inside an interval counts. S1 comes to 2.5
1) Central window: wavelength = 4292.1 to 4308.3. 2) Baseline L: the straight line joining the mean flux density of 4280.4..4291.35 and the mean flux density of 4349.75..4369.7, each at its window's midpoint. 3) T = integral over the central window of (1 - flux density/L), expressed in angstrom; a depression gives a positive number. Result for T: 3.1 angstrom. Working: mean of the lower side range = 24.7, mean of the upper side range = 27.2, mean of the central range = 20.3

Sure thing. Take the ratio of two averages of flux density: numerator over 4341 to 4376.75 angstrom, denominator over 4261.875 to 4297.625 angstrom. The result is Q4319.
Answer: 1.15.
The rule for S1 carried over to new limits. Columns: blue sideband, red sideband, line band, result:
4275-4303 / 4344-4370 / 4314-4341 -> -1.31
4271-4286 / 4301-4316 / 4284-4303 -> 1.30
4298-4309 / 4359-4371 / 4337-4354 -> -2.25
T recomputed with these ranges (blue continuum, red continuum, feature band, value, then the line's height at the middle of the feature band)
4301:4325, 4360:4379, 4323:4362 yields -2.9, 26.1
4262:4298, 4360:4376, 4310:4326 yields 0.5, 26.4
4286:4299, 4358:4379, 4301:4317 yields 1.1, 23.4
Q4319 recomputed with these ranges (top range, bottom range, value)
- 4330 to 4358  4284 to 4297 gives 1.27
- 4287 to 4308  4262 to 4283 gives 0.81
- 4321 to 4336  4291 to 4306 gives 1.35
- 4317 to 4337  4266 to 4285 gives 1.06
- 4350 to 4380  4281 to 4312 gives 1.29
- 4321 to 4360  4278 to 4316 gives 1.24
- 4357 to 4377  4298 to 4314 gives 1.45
